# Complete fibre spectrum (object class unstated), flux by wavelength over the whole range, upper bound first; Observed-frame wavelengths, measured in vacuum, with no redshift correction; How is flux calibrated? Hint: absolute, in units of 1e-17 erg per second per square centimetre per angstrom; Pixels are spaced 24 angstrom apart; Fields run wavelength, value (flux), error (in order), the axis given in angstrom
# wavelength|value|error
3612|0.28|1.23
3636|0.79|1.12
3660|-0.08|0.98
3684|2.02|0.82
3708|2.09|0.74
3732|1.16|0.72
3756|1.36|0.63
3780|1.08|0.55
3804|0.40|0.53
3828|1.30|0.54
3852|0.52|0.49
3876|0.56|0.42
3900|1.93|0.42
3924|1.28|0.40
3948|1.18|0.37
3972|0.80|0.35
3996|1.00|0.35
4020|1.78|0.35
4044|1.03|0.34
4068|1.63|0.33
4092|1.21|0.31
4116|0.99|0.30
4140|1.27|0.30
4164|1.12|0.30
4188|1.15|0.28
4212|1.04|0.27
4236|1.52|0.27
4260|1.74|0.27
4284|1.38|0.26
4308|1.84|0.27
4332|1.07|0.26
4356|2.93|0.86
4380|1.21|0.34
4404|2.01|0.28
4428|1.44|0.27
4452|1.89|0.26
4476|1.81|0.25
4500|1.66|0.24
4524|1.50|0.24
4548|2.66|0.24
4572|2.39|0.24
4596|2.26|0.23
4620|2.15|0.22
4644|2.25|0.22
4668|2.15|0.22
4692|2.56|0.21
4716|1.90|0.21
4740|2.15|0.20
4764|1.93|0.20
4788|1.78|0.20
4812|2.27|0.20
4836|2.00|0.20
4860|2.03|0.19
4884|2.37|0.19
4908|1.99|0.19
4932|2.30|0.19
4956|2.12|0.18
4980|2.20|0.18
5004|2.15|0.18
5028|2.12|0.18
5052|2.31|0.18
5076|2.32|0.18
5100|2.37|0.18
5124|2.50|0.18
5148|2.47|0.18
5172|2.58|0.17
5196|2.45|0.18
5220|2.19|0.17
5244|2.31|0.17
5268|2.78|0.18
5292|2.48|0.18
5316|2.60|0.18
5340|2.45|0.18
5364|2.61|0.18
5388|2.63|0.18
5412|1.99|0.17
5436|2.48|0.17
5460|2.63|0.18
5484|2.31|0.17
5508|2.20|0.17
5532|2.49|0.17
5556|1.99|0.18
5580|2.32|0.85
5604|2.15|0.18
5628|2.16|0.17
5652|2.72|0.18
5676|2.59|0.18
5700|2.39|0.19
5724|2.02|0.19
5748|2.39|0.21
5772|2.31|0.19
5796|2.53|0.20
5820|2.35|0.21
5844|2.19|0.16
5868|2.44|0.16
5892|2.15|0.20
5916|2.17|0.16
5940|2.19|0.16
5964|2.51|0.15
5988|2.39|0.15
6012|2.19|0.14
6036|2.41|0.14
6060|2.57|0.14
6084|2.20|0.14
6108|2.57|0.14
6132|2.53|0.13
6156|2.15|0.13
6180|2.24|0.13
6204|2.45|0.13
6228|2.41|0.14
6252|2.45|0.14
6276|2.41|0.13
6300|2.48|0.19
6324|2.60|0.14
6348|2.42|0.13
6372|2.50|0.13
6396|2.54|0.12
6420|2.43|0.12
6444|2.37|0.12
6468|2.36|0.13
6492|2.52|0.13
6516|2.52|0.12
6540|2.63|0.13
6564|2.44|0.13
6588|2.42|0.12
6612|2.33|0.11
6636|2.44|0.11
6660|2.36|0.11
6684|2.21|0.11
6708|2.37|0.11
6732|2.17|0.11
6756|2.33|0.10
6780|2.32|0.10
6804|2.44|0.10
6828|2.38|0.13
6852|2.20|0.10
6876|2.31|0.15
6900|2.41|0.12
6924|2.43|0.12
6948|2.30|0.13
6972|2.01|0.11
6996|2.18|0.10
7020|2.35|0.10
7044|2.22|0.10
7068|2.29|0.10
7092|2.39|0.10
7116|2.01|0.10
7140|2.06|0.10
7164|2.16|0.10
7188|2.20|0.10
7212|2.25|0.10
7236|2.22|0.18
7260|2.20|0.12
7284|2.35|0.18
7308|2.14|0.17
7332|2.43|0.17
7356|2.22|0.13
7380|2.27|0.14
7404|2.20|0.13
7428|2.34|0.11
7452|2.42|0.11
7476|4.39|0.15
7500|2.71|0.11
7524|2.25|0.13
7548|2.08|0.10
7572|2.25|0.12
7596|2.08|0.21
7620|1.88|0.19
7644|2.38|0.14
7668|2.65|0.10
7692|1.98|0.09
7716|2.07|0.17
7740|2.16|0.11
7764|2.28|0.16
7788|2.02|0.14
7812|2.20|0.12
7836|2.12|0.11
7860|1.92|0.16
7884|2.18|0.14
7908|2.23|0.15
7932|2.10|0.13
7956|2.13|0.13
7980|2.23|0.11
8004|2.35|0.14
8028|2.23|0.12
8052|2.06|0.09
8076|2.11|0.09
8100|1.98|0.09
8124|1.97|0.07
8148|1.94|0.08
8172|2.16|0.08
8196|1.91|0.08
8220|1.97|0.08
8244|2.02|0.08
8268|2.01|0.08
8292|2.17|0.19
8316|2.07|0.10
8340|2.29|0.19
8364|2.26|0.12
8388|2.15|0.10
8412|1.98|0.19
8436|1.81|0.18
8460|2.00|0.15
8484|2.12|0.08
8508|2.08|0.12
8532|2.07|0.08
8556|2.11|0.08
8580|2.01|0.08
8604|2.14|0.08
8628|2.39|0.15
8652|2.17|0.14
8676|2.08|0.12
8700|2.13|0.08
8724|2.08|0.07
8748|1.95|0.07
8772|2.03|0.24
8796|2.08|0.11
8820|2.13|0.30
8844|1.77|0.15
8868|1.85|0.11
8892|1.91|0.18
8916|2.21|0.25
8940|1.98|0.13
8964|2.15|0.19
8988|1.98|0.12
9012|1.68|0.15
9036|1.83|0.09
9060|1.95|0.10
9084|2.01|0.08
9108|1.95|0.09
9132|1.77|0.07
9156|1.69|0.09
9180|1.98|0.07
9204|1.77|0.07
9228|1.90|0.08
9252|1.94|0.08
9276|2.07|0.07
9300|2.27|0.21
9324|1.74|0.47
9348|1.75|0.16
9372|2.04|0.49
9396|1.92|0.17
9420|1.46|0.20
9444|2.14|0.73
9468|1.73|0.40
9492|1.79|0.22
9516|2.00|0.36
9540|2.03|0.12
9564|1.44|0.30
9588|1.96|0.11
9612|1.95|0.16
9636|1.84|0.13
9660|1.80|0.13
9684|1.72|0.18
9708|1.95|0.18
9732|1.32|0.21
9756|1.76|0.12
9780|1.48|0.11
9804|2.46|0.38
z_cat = 0.14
